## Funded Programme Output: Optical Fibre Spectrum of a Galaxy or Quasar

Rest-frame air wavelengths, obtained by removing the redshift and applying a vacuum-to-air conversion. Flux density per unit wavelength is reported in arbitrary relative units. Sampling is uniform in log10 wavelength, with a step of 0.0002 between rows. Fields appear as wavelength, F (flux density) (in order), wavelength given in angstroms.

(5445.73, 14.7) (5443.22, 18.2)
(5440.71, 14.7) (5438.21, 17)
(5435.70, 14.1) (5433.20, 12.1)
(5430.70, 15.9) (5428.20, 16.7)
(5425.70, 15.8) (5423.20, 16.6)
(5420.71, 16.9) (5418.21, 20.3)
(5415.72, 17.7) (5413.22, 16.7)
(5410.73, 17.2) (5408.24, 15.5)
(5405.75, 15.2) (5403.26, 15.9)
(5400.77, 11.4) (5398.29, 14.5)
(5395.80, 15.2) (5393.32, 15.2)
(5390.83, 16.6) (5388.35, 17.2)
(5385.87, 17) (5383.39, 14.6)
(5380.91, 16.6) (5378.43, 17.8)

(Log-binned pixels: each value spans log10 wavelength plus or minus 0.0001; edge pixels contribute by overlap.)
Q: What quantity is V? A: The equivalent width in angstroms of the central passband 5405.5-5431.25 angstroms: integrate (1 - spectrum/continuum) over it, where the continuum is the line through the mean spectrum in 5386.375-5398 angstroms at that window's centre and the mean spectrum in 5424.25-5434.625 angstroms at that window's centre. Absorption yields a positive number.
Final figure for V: -2.5 angstroms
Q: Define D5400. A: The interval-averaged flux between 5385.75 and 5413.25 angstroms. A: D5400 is 15.5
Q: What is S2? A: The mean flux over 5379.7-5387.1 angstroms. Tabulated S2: 16.1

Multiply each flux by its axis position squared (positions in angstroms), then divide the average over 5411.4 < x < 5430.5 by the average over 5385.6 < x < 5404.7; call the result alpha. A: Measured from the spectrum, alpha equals 1.1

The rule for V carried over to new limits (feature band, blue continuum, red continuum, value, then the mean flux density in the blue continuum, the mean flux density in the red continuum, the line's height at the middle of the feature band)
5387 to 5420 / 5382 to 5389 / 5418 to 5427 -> 1.1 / 16.2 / 17.1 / 16.6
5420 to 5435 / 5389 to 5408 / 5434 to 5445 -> 0.0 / 15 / 15.8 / 15.5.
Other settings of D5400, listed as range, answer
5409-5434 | 16.7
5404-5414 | 16.1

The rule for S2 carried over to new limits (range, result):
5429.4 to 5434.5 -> 14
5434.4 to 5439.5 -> 15.5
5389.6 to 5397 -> 15.7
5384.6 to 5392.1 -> 16.9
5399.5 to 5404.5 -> 13.7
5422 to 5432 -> 16.2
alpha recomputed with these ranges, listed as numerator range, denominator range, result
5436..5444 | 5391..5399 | 1.09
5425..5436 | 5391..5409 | 1.02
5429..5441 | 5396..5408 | 1.04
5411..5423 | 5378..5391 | 1.08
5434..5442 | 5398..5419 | 0.95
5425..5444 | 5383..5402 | 1.03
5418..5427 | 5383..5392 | 1.05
